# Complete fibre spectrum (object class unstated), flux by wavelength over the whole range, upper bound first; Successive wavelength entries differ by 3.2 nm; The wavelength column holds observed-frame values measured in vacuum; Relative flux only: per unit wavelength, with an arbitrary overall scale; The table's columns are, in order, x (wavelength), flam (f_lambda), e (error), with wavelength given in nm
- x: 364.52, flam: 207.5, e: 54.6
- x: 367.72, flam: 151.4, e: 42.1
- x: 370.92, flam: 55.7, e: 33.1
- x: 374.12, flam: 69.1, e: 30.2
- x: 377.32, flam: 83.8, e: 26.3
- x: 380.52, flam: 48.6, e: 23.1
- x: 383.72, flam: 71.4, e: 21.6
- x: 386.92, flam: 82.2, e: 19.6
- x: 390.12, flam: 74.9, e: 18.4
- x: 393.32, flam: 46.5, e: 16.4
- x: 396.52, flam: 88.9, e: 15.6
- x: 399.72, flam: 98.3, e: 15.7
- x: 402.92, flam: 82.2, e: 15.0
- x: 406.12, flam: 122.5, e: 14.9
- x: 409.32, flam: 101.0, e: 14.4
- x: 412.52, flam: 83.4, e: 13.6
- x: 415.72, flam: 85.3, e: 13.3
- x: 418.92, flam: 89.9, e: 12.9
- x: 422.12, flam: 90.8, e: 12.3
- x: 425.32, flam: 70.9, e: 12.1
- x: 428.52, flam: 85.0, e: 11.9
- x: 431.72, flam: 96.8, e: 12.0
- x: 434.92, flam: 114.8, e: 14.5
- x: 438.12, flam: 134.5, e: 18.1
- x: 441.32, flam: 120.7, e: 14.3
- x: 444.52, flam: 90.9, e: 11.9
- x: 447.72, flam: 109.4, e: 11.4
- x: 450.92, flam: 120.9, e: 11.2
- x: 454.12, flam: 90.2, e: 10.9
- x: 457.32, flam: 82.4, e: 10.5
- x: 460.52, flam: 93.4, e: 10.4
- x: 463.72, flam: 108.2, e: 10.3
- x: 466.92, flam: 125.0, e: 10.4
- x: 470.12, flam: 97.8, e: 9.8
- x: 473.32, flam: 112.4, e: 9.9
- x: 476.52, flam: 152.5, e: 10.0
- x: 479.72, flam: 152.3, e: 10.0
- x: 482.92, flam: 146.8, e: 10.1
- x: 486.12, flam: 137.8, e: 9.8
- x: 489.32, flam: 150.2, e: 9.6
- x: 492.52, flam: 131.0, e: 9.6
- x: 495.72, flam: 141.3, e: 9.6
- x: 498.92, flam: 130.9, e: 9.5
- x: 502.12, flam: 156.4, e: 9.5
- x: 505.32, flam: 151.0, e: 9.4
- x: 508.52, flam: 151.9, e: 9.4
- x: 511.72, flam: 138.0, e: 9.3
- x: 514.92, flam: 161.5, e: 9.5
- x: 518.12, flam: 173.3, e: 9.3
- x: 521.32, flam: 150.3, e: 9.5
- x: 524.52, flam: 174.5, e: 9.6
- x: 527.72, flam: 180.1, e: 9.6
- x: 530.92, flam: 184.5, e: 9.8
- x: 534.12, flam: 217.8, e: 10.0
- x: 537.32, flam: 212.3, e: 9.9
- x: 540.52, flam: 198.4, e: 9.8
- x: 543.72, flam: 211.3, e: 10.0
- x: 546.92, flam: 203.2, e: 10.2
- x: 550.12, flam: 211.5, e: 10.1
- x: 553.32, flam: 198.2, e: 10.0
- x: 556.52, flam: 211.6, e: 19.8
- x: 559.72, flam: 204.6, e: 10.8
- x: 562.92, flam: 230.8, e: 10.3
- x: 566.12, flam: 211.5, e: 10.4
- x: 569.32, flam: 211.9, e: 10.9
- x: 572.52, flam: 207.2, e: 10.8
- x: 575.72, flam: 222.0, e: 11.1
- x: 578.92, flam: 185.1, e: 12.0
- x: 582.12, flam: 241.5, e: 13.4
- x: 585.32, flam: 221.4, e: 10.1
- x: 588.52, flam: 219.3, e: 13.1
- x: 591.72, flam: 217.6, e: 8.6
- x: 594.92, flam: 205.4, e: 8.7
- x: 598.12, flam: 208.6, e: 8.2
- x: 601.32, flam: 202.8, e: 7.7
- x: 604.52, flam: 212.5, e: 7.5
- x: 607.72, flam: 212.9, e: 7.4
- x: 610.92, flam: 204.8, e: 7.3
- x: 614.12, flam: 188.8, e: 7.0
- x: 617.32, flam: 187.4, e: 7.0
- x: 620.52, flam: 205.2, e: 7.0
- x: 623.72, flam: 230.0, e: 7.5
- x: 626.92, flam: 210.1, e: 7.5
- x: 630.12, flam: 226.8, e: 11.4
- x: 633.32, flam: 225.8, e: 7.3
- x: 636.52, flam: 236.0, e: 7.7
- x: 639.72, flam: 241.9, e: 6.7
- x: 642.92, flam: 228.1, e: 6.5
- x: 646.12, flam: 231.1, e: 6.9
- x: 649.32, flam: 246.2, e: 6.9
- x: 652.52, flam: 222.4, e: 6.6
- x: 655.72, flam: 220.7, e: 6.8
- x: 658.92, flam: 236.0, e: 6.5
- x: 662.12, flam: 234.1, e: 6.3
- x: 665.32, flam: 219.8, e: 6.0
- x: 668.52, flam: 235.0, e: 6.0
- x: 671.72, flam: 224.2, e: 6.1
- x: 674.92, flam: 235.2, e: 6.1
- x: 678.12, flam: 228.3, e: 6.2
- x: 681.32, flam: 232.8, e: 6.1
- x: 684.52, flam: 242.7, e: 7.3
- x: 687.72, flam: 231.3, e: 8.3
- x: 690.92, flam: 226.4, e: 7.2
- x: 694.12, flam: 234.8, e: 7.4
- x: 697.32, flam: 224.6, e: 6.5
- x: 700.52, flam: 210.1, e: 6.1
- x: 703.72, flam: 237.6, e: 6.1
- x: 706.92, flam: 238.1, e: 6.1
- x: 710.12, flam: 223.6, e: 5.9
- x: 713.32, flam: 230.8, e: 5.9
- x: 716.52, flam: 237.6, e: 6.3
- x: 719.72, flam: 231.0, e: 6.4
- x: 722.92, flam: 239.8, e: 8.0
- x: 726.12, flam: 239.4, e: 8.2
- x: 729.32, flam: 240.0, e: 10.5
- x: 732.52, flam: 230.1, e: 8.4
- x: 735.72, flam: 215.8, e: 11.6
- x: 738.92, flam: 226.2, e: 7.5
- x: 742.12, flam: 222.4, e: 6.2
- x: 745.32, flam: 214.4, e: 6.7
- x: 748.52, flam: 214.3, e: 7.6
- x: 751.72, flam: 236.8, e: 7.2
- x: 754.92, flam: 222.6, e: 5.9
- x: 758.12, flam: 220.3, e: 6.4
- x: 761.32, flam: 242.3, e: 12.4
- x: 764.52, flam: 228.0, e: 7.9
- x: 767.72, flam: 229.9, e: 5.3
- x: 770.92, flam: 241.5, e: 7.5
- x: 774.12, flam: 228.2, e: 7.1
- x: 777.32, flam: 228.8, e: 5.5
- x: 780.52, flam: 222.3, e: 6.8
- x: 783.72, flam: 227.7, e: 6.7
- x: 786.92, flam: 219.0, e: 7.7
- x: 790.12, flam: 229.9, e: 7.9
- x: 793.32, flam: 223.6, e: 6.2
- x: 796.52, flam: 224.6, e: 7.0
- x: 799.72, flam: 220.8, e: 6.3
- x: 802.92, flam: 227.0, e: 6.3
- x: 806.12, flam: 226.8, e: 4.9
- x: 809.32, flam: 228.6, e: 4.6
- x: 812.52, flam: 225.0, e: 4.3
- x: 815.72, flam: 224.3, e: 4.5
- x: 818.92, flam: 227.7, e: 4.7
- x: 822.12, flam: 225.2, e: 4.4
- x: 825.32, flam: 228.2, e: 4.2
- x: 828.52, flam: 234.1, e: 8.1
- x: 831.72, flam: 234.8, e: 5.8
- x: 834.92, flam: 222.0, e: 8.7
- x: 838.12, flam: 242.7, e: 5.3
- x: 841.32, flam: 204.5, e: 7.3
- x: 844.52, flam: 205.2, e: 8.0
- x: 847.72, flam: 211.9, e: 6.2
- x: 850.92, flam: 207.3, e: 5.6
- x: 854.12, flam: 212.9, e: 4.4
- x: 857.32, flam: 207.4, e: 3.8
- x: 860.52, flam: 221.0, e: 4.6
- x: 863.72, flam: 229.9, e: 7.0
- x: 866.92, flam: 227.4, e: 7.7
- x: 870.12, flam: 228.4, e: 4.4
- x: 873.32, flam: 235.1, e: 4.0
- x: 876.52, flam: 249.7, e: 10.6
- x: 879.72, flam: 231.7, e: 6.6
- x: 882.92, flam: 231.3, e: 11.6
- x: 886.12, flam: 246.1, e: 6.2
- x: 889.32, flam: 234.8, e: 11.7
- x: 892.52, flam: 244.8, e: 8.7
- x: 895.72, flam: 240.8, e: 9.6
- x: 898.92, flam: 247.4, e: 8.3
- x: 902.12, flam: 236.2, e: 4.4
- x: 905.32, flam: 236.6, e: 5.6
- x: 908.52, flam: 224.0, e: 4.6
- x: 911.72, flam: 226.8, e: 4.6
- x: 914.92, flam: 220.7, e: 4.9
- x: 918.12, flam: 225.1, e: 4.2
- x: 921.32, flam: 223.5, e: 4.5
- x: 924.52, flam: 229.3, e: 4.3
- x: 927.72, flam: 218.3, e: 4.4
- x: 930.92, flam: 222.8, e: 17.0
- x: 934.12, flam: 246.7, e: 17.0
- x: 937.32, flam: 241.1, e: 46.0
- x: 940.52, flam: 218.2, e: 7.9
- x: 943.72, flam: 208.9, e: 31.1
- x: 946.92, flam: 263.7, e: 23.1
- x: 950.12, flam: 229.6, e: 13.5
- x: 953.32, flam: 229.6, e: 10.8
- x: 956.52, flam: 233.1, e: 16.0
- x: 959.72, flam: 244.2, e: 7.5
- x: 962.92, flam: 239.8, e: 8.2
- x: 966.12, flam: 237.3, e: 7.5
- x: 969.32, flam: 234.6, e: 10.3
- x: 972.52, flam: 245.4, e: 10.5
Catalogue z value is 0.19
